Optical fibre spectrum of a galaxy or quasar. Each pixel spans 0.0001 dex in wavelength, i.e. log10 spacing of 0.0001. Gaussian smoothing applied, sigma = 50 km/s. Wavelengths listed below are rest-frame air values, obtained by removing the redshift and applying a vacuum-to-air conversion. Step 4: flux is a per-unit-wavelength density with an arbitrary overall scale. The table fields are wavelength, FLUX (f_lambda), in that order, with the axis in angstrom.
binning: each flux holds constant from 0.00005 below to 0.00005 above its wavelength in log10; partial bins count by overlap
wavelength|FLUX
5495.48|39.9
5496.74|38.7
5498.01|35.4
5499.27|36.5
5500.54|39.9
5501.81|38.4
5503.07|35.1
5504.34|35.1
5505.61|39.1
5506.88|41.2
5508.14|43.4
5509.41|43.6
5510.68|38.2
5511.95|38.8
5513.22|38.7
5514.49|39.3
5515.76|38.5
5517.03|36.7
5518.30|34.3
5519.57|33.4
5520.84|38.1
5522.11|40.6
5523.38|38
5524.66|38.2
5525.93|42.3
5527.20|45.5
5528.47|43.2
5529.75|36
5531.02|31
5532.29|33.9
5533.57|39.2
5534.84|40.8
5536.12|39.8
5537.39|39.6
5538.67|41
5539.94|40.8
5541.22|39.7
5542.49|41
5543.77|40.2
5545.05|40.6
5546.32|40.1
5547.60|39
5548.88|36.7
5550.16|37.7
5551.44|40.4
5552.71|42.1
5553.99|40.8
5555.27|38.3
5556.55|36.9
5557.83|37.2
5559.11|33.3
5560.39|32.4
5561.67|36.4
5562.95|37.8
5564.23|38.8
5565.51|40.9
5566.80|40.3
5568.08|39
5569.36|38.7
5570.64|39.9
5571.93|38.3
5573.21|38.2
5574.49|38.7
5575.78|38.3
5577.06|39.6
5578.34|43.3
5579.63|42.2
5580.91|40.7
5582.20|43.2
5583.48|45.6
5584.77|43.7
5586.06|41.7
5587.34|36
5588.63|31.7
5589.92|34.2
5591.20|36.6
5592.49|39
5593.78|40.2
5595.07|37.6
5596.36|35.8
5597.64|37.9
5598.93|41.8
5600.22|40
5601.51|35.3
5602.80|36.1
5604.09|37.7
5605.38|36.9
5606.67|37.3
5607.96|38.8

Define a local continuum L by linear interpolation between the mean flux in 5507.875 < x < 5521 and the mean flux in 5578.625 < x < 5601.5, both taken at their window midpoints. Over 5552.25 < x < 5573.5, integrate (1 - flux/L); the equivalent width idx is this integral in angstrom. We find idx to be 0.41 angstrom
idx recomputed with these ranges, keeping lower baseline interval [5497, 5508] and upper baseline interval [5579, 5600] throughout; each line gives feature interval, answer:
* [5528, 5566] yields 0.1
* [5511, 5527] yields -0.1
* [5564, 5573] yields -0.1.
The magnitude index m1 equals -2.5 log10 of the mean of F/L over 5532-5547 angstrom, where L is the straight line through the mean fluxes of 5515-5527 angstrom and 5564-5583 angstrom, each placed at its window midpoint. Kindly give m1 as -0.03 mag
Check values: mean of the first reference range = 38.1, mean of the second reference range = 40.1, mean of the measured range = 39.9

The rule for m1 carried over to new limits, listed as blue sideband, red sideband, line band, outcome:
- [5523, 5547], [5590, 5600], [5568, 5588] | -0.05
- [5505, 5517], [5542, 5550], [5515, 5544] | 0.02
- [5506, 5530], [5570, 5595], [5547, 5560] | 0.04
